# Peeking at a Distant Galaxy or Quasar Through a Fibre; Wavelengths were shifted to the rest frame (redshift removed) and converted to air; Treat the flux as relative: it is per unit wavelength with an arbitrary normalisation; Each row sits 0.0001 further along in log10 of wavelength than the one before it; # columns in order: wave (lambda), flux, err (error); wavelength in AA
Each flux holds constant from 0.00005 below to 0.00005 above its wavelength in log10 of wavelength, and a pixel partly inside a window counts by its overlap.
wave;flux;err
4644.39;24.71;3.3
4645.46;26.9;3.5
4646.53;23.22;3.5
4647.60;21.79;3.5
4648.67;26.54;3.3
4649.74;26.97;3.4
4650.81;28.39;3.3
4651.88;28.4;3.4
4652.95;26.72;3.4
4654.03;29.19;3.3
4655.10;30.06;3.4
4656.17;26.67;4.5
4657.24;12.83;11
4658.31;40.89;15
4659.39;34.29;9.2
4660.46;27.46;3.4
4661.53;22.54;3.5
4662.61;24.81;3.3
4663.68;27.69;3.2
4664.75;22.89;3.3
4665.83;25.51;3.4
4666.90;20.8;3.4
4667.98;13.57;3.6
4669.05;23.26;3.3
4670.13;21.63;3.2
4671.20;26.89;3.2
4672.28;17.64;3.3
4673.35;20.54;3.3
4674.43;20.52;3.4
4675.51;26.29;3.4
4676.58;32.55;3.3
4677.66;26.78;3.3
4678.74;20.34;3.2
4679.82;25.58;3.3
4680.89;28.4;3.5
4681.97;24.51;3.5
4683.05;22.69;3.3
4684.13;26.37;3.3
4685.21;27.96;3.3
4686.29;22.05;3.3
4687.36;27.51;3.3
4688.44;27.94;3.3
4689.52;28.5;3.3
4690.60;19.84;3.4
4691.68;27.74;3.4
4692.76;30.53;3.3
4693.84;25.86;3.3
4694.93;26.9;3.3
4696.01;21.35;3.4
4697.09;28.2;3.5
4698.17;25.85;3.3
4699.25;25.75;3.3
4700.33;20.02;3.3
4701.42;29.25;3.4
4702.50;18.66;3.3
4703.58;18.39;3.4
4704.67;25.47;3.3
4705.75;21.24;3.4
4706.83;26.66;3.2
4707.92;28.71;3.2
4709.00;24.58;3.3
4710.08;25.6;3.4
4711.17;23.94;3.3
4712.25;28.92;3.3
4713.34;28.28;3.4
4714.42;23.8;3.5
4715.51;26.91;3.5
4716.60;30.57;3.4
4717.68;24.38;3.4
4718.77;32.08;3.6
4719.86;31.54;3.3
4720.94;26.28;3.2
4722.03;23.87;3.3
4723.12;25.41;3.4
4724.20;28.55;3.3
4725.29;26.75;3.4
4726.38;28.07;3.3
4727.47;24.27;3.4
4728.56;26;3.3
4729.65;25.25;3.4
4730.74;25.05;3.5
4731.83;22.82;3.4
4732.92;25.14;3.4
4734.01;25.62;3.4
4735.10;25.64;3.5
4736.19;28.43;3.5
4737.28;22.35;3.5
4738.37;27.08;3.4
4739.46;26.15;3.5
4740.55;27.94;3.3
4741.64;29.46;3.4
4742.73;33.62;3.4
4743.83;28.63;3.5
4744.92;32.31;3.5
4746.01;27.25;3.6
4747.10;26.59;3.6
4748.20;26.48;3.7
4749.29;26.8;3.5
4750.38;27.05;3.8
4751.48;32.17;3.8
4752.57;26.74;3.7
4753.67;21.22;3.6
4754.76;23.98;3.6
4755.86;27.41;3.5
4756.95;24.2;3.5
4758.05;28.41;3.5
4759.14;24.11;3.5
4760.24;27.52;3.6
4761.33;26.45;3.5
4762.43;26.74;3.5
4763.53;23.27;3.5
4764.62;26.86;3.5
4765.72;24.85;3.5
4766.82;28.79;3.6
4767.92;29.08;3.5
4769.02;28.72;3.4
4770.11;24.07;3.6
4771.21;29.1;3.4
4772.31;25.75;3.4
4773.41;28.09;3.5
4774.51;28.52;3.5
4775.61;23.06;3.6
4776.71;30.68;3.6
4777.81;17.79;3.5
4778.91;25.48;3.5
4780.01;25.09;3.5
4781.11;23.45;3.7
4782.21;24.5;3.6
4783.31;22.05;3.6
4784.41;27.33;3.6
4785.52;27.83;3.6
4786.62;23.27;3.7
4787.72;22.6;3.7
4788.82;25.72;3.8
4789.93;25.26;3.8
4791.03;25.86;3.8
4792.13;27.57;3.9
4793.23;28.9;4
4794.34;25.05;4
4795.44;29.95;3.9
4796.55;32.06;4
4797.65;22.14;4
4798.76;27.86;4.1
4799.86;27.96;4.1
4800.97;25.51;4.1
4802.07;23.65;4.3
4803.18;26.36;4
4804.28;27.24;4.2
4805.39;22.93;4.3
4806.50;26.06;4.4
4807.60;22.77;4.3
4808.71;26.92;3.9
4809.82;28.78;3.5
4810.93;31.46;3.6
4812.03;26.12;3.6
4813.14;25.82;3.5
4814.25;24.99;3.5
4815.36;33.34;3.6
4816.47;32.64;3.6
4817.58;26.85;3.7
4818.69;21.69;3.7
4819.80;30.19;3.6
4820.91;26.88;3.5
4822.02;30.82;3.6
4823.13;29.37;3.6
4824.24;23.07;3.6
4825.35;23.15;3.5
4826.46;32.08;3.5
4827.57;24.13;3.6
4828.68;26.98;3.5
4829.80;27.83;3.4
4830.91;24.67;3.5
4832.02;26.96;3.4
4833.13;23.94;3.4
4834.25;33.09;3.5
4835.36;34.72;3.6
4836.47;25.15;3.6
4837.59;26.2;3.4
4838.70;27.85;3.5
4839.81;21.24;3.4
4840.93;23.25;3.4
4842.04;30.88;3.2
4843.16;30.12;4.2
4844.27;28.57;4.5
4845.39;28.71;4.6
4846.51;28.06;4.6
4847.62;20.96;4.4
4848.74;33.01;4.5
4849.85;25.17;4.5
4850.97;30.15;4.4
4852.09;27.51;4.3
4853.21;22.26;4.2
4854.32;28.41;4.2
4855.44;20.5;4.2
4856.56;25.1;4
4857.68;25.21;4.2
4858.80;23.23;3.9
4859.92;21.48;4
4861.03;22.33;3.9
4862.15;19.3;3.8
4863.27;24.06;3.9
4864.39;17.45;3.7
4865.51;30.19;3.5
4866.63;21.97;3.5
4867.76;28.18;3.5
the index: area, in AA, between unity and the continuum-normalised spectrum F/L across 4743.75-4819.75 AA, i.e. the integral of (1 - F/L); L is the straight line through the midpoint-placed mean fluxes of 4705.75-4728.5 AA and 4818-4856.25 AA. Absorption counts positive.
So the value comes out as 1.2 AA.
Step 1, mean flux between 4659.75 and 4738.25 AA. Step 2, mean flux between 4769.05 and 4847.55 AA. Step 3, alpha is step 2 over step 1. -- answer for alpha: 1.1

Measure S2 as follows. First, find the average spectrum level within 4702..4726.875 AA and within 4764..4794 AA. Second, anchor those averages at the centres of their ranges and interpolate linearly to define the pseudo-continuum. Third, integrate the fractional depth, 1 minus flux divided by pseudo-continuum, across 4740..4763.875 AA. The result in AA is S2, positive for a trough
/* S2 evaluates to -1.2 AA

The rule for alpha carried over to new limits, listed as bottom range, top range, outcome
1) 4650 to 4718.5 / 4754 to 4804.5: 1.03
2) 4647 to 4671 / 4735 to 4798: 1.04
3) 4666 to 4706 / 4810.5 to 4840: 1.13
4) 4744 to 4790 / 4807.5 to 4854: 1.05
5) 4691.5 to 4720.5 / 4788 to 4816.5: 1.04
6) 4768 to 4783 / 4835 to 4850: 1.06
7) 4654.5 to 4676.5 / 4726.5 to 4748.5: 1.09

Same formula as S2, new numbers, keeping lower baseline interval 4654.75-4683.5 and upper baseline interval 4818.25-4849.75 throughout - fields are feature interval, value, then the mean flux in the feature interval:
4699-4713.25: 0.4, 24.5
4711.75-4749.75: -2.1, 27.1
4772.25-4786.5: 0.6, 25.3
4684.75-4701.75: -0.6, 25.9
